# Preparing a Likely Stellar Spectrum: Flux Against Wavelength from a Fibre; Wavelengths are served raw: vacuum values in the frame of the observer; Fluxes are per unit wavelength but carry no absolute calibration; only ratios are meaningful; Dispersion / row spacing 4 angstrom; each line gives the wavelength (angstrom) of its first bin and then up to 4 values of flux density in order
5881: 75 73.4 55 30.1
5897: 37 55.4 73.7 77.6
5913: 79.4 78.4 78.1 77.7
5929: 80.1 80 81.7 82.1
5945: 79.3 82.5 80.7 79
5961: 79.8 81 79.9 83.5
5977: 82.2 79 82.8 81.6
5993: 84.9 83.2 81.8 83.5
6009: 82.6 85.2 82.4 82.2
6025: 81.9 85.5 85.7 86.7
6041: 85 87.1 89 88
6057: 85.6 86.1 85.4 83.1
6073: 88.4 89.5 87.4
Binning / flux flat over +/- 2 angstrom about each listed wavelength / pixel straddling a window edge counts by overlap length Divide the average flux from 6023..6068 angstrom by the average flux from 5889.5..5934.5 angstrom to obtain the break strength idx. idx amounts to 1.28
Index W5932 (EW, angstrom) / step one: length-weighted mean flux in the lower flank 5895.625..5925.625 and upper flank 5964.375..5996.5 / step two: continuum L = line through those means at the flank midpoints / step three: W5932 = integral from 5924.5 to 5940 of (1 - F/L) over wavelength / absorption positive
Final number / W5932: -1.4 angstrom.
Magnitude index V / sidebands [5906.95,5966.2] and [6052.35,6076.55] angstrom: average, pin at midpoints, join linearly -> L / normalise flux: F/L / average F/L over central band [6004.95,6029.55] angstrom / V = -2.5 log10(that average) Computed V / 0.01 mag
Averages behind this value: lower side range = 79.8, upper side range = 86.2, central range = 83.2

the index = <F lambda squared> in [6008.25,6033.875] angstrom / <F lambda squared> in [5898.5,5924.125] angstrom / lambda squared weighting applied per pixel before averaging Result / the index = 1.18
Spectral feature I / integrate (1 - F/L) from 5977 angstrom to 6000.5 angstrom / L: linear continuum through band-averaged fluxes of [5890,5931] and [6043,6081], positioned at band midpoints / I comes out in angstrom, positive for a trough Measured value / -1.6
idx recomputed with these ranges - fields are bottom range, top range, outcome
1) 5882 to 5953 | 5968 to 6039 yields 1.17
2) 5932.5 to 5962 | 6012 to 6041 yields 1.04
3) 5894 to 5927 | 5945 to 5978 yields 1.18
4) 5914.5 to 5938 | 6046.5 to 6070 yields 1.09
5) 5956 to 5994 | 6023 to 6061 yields 1.06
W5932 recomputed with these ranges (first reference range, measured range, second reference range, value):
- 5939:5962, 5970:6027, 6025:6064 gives 0.61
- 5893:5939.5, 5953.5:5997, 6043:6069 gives -2.19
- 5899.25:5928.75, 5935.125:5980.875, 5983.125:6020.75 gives -1.18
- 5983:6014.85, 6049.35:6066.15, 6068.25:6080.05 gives -0.01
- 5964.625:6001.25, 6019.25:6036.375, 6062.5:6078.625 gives 0.05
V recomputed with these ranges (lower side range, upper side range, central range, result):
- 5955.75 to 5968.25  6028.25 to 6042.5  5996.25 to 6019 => 0.01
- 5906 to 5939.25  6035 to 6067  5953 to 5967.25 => 0.02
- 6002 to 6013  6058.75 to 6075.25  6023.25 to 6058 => -0.02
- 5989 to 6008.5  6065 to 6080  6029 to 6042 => -0.01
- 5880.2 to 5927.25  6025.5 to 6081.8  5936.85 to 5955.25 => -0.14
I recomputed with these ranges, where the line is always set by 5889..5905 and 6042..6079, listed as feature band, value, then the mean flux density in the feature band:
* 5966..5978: -3.1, 81.8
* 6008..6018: -1.1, 83.6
